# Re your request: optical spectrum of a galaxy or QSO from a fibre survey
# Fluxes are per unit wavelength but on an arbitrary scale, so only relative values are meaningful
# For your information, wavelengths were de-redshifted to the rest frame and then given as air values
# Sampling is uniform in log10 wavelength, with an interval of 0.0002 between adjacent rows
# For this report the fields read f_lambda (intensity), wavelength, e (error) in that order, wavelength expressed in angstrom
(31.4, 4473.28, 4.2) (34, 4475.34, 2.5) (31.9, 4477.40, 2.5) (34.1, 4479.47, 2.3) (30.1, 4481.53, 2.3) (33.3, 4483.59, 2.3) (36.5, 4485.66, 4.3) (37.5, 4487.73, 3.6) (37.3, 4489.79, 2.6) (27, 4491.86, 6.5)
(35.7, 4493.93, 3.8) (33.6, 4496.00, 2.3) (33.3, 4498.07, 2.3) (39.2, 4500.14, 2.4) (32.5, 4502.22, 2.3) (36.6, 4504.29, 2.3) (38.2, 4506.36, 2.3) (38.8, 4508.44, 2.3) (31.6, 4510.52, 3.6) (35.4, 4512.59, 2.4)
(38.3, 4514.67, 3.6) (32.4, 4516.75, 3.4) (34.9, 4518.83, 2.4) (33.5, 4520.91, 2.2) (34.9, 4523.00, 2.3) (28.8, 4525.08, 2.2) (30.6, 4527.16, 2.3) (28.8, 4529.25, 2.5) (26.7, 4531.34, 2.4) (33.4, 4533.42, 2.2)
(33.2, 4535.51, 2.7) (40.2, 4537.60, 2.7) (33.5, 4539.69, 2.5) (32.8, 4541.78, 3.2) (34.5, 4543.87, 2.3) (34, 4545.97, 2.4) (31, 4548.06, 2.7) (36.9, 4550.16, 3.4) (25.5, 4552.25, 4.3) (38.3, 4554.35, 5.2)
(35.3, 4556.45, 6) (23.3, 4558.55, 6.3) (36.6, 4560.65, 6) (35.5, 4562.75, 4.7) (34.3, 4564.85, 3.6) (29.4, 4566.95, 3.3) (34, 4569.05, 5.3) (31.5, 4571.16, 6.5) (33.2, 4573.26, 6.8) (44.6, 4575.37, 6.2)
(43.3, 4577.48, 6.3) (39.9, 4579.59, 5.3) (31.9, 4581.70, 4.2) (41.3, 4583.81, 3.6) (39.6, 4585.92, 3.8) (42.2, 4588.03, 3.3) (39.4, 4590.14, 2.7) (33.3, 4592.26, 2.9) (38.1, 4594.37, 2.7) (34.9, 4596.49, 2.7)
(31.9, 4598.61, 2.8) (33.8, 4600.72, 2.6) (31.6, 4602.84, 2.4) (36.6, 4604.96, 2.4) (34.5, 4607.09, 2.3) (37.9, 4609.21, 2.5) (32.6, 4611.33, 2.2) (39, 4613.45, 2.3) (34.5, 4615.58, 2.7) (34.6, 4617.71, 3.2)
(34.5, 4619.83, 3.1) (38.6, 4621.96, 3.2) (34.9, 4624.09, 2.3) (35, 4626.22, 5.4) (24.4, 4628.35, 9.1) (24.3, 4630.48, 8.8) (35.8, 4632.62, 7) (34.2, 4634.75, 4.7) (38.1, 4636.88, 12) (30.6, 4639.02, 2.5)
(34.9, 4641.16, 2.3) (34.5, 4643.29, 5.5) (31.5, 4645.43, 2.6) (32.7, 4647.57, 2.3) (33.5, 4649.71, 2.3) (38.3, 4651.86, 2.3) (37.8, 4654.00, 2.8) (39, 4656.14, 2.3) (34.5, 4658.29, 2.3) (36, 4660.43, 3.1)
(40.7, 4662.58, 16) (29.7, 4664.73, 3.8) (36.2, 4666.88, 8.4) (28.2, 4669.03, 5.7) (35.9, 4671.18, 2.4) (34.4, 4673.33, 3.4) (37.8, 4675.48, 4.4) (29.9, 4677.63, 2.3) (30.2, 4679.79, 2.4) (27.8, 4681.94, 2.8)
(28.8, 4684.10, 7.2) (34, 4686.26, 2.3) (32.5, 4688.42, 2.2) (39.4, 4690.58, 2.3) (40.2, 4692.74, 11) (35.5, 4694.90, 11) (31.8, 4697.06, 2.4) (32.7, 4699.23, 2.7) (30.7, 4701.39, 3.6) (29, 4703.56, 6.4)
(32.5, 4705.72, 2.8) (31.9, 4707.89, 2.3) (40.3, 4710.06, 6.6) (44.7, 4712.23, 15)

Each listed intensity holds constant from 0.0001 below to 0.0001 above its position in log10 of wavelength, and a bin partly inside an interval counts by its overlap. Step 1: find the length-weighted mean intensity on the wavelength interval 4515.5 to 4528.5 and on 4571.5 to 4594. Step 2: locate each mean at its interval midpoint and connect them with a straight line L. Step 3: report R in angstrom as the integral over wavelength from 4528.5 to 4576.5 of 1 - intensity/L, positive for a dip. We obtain 3.0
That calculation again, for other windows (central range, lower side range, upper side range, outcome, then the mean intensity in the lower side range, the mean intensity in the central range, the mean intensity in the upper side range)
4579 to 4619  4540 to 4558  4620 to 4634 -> -4.2 angstrom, 33.2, 36.1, 32.4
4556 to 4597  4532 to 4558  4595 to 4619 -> -2.2 angstrom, 33.7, 36.1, 34.8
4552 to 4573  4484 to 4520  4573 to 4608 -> 2.2 angstrom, 35.2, 32.7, 37.1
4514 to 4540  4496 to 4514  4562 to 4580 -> 2.1 angstrom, 35.6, 32.9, 36.1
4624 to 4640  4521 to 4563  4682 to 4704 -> 0.5 angstrom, 32.6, 32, 33.3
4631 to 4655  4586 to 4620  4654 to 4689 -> 0.0 angstrom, 35.7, 34.5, 33.6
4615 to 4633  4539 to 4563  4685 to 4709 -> 0.3 angstrom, 33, 32.8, 33.6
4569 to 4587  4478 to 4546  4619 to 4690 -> -2.2 angstrom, 34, 37.9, 33.6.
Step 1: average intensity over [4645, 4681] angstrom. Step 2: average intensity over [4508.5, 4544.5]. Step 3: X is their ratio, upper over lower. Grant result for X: 1.0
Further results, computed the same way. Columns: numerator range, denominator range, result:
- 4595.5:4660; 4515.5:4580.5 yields 1.02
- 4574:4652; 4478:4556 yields 1.05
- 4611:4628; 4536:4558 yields 1.04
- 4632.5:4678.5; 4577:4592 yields 0.89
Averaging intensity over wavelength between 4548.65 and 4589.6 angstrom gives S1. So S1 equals 35.6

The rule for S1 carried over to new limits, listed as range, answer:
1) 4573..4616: 37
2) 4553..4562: 33.2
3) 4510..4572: 33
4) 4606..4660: 34.4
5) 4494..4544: 34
